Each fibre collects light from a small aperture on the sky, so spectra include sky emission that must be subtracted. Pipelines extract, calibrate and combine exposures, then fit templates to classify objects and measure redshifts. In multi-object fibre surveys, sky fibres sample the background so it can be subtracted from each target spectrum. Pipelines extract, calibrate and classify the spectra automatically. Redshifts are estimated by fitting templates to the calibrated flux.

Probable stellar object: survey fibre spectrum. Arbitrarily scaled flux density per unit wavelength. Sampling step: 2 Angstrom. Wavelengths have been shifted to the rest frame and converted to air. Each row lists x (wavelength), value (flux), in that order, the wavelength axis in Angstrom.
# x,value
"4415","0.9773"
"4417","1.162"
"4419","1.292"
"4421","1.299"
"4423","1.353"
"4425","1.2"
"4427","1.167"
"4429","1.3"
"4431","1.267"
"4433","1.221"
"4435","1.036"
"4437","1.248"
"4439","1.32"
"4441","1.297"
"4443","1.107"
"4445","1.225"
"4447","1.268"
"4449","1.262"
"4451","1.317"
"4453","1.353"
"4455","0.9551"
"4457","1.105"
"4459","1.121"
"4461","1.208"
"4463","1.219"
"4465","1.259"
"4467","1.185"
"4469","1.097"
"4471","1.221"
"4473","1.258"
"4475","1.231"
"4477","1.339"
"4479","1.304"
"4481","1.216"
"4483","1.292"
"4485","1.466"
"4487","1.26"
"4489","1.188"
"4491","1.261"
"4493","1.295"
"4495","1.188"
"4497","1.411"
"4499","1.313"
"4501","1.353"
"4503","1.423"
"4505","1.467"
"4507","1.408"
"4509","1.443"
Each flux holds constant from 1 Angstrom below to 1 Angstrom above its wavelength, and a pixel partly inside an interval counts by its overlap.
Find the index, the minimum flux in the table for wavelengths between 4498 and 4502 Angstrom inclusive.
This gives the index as 1.313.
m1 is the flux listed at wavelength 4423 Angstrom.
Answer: 1.353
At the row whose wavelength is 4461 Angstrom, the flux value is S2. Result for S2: 1.208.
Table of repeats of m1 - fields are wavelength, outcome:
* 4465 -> 1.259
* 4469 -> 1.097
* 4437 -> 1.248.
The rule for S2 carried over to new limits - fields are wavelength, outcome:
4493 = 1.295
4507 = 1.408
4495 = 1.188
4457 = 1.105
